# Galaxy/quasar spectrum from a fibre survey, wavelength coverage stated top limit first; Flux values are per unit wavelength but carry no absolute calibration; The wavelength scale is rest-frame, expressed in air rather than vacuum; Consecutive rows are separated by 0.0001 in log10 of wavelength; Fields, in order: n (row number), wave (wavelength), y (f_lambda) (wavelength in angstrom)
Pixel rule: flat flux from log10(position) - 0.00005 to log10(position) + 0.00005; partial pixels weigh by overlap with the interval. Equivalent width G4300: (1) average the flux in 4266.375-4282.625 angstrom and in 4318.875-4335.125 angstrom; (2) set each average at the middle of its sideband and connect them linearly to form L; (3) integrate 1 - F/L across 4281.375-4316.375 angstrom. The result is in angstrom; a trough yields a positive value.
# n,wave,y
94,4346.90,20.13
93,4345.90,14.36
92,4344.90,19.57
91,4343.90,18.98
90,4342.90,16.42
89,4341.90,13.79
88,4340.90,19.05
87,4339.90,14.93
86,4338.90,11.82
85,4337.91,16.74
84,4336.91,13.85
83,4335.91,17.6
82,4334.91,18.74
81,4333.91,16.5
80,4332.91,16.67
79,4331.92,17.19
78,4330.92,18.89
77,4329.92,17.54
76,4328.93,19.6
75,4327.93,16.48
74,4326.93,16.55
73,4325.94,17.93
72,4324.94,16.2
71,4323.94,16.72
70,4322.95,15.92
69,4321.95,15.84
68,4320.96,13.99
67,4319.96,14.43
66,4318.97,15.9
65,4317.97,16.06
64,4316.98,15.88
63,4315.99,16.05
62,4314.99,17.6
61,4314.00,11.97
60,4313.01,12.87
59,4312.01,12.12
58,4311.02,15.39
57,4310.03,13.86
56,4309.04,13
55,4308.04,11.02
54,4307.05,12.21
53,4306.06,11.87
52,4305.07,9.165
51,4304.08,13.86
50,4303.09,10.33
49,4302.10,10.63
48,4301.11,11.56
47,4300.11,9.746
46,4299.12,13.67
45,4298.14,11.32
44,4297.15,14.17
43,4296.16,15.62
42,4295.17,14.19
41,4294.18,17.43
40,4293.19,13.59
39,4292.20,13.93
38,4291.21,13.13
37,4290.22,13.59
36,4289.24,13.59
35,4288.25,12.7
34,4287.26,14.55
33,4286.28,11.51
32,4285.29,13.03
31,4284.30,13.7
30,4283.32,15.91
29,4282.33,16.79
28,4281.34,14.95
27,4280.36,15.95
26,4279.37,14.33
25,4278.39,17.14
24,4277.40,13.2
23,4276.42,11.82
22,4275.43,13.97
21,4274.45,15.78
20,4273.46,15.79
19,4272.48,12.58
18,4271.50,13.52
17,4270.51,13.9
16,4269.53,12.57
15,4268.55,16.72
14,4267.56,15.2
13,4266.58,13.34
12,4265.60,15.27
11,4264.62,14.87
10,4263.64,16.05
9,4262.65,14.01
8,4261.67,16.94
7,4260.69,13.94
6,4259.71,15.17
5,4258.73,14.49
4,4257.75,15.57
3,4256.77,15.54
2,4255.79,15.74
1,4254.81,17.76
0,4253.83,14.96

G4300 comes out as 5.0 angstrom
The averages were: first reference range 14.6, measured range 13.3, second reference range 16.8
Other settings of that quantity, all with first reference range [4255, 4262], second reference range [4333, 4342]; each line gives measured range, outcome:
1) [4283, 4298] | 1.6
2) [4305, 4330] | 1.5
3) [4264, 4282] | 1.2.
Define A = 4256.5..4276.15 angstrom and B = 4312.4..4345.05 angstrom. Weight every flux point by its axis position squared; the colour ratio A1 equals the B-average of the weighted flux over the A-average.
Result 1.1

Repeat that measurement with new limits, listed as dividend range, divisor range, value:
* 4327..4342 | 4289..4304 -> 1.30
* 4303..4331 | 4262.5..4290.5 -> 1.05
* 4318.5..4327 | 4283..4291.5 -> 1.20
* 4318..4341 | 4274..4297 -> 1.17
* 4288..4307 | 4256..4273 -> 0.89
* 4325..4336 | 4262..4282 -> 1.24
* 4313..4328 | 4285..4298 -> 1.15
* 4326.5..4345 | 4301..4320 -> 1.28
